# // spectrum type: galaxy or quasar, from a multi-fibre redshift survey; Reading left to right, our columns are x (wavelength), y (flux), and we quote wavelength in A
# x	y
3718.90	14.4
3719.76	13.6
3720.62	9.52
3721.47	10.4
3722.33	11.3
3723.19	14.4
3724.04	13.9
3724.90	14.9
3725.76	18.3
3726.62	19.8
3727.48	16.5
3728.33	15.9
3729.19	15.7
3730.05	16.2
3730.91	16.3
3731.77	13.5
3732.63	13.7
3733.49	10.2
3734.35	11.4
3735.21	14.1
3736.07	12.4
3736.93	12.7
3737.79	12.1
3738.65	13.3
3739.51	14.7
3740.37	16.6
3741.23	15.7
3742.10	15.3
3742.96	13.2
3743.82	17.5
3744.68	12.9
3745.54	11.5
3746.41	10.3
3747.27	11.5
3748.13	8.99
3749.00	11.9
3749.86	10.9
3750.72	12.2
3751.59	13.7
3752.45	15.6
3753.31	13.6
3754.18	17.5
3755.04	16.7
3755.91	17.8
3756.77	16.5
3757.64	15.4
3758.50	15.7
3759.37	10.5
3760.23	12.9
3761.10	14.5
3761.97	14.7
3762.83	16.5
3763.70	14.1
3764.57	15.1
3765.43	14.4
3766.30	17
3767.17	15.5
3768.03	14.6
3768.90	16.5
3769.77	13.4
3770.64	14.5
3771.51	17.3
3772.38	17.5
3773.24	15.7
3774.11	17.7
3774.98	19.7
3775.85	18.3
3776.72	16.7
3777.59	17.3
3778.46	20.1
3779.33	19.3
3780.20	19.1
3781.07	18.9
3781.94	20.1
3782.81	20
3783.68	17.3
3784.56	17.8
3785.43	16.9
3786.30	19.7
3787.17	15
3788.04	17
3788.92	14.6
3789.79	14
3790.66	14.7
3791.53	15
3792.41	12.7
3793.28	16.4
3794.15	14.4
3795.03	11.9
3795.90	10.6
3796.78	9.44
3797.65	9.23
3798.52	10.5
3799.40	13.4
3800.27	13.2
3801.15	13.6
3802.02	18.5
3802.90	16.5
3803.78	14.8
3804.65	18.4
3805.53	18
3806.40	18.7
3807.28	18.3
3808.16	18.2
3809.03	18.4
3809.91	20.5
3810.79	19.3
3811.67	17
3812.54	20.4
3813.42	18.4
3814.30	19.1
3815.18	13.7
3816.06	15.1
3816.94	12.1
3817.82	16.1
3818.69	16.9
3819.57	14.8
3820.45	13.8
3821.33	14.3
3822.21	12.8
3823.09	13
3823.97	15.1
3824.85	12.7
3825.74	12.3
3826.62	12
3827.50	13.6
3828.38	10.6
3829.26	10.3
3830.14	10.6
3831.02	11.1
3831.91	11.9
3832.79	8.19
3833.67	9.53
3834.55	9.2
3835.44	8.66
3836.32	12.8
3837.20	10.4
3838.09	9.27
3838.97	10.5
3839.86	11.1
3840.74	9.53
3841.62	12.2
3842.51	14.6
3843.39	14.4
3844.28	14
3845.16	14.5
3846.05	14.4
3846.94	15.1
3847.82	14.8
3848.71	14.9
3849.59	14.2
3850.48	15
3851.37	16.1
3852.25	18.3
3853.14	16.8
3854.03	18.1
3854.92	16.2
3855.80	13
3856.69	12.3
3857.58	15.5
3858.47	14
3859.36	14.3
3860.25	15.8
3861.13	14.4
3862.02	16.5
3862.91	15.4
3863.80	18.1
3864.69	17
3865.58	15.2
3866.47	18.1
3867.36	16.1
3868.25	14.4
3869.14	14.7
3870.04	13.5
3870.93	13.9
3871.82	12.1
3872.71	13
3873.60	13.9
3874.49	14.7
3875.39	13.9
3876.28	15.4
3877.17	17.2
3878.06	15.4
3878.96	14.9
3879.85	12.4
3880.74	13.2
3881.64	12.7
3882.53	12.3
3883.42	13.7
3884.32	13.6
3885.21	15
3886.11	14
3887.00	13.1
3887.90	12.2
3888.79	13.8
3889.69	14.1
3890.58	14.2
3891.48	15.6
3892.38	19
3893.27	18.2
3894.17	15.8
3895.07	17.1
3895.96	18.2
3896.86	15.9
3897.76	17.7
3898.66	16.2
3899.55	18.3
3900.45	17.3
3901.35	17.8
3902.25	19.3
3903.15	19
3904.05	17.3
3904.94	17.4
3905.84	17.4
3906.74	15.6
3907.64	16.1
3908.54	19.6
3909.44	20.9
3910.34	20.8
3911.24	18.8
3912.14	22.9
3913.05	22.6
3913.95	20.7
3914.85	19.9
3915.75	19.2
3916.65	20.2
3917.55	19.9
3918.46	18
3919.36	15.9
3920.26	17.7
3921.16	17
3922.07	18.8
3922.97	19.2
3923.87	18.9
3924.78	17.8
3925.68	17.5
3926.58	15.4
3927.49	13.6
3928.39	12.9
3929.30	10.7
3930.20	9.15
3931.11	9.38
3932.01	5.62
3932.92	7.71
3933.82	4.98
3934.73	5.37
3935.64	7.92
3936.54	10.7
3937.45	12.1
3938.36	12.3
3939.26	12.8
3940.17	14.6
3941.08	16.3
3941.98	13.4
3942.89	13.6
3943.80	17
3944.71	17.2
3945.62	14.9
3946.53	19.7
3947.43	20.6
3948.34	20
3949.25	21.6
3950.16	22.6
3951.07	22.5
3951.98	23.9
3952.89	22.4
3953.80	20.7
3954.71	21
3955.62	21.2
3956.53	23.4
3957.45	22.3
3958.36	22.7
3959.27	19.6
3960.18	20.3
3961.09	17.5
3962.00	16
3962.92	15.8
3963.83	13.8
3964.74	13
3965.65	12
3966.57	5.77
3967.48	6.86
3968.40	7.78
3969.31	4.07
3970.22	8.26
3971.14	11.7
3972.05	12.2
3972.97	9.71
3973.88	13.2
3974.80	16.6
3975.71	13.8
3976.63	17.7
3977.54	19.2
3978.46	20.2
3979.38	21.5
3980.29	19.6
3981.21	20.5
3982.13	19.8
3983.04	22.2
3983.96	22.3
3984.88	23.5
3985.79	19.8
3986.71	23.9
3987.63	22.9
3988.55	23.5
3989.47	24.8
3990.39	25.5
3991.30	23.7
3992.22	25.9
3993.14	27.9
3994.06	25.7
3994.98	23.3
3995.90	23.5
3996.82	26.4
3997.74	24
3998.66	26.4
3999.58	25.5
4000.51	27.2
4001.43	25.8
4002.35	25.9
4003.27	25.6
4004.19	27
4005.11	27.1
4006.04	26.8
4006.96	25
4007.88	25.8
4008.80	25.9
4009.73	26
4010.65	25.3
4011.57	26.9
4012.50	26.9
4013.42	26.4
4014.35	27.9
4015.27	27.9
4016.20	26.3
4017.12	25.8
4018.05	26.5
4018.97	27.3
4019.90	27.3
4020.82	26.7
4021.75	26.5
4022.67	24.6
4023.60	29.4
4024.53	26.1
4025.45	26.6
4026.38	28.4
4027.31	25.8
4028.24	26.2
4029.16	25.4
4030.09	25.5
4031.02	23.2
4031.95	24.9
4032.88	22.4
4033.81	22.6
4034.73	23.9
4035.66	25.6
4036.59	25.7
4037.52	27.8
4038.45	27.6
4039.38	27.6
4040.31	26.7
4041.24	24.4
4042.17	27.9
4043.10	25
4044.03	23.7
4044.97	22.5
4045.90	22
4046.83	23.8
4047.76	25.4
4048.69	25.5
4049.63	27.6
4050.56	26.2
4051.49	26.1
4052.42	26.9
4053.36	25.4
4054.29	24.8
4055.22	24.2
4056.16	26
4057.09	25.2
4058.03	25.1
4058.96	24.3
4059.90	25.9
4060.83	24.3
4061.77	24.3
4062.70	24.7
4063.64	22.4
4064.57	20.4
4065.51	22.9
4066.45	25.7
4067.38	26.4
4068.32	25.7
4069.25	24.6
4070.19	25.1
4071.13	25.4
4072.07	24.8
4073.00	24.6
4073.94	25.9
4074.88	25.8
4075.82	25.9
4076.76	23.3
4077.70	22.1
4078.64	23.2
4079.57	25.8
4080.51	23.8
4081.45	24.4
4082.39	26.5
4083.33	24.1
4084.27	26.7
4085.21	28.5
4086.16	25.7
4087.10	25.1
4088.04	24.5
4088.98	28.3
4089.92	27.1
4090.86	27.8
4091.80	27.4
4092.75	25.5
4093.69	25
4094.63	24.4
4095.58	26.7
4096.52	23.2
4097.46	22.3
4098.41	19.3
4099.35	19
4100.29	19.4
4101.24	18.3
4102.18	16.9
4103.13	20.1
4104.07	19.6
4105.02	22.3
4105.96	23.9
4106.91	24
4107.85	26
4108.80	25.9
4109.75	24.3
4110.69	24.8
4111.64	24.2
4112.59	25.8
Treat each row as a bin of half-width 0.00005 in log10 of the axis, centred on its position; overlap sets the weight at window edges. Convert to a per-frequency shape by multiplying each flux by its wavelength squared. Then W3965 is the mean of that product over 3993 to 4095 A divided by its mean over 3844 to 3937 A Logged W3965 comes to 1.8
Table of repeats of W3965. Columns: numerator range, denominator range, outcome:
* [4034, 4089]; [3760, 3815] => 1.78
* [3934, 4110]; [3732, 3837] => 1.73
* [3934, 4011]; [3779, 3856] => 1.43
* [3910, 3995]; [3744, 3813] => 1.21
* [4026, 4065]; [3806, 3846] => 2.04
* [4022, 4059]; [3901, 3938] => 1.71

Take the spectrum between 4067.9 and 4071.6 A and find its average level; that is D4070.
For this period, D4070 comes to 25.2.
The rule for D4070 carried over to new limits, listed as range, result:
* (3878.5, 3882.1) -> 13.3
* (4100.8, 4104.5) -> 18.7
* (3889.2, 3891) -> 14.2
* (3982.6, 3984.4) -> 22.2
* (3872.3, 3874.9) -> 13.9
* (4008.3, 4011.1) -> 25.7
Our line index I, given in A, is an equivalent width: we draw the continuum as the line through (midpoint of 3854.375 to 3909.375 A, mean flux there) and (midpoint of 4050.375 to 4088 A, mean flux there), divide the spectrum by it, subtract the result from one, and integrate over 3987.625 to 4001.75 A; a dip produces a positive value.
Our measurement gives -2.7 A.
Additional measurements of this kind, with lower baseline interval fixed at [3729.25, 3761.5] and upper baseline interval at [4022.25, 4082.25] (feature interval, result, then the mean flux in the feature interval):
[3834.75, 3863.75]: 6.0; 14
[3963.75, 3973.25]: 5.4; 9.39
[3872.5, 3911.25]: 6.6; 15.9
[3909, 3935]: 5.4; 16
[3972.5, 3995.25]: 1.6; 21.1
